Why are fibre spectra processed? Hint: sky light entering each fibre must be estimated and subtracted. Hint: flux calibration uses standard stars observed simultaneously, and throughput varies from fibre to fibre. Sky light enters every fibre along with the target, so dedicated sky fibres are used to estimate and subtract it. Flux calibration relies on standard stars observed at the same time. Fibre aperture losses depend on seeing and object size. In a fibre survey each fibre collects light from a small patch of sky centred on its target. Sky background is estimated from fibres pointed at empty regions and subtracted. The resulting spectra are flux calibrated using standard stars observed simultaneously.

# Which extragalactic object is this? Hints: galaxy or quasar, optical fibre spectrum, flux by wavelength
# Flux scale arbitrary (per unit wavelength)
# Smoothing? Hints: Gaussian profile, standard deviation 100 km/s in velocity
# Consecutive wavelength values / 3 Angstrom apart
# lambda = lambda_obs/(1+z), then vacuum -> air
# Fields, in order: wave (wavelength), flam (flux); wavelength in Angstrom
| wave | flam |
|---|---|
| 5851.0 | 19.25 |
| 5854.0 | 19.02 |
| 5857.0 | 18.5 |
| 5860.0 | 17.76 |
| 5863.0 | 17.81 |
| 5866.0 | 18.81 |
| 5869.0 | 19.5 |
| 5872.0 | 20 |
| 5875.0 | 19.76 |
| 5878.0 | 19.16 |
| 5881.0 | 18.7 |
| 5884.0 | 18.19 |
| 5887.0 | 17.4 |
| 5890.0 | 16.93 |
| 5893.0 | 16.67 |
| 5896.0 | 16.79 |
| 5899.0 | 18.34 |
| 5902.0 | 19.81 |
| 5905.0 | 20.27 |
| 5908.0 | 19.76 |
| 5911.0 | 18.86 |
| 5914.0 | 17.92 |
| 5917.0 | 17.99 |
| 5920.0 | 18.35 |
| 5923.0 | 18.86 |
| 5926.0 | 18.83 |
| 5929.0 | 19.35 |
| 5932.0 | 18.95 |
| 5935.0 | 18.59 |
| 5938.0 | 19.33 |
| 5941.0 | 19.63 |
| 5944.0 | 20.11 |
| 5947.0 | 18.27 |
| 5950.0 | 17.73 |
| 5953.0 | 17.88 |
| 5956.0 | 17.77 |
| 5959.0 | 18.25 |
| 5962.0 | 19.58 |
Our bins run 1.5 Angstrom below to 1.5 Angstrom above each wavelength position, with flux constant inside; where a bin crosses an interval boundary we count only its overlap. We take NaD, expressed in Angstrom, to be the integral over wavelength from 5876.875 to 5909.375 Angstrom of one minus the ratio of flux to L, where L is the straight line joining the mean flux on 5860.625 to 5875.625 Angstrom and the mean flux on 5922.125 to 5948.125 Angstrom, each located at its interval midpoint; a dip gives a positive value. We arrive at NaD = 1.2 Angstrom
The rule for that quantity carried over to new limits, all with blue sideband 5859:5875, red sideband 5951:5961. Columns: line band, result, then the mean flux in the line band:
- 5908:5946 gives -1.3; 18.9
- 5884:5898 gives 1.2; 17.1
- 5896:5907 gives -0.3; 19.1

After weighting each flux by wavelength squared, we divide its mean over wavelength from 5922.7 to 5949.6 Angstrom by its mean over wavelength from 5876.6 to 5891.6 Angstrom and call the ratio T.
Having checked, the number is 1.07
